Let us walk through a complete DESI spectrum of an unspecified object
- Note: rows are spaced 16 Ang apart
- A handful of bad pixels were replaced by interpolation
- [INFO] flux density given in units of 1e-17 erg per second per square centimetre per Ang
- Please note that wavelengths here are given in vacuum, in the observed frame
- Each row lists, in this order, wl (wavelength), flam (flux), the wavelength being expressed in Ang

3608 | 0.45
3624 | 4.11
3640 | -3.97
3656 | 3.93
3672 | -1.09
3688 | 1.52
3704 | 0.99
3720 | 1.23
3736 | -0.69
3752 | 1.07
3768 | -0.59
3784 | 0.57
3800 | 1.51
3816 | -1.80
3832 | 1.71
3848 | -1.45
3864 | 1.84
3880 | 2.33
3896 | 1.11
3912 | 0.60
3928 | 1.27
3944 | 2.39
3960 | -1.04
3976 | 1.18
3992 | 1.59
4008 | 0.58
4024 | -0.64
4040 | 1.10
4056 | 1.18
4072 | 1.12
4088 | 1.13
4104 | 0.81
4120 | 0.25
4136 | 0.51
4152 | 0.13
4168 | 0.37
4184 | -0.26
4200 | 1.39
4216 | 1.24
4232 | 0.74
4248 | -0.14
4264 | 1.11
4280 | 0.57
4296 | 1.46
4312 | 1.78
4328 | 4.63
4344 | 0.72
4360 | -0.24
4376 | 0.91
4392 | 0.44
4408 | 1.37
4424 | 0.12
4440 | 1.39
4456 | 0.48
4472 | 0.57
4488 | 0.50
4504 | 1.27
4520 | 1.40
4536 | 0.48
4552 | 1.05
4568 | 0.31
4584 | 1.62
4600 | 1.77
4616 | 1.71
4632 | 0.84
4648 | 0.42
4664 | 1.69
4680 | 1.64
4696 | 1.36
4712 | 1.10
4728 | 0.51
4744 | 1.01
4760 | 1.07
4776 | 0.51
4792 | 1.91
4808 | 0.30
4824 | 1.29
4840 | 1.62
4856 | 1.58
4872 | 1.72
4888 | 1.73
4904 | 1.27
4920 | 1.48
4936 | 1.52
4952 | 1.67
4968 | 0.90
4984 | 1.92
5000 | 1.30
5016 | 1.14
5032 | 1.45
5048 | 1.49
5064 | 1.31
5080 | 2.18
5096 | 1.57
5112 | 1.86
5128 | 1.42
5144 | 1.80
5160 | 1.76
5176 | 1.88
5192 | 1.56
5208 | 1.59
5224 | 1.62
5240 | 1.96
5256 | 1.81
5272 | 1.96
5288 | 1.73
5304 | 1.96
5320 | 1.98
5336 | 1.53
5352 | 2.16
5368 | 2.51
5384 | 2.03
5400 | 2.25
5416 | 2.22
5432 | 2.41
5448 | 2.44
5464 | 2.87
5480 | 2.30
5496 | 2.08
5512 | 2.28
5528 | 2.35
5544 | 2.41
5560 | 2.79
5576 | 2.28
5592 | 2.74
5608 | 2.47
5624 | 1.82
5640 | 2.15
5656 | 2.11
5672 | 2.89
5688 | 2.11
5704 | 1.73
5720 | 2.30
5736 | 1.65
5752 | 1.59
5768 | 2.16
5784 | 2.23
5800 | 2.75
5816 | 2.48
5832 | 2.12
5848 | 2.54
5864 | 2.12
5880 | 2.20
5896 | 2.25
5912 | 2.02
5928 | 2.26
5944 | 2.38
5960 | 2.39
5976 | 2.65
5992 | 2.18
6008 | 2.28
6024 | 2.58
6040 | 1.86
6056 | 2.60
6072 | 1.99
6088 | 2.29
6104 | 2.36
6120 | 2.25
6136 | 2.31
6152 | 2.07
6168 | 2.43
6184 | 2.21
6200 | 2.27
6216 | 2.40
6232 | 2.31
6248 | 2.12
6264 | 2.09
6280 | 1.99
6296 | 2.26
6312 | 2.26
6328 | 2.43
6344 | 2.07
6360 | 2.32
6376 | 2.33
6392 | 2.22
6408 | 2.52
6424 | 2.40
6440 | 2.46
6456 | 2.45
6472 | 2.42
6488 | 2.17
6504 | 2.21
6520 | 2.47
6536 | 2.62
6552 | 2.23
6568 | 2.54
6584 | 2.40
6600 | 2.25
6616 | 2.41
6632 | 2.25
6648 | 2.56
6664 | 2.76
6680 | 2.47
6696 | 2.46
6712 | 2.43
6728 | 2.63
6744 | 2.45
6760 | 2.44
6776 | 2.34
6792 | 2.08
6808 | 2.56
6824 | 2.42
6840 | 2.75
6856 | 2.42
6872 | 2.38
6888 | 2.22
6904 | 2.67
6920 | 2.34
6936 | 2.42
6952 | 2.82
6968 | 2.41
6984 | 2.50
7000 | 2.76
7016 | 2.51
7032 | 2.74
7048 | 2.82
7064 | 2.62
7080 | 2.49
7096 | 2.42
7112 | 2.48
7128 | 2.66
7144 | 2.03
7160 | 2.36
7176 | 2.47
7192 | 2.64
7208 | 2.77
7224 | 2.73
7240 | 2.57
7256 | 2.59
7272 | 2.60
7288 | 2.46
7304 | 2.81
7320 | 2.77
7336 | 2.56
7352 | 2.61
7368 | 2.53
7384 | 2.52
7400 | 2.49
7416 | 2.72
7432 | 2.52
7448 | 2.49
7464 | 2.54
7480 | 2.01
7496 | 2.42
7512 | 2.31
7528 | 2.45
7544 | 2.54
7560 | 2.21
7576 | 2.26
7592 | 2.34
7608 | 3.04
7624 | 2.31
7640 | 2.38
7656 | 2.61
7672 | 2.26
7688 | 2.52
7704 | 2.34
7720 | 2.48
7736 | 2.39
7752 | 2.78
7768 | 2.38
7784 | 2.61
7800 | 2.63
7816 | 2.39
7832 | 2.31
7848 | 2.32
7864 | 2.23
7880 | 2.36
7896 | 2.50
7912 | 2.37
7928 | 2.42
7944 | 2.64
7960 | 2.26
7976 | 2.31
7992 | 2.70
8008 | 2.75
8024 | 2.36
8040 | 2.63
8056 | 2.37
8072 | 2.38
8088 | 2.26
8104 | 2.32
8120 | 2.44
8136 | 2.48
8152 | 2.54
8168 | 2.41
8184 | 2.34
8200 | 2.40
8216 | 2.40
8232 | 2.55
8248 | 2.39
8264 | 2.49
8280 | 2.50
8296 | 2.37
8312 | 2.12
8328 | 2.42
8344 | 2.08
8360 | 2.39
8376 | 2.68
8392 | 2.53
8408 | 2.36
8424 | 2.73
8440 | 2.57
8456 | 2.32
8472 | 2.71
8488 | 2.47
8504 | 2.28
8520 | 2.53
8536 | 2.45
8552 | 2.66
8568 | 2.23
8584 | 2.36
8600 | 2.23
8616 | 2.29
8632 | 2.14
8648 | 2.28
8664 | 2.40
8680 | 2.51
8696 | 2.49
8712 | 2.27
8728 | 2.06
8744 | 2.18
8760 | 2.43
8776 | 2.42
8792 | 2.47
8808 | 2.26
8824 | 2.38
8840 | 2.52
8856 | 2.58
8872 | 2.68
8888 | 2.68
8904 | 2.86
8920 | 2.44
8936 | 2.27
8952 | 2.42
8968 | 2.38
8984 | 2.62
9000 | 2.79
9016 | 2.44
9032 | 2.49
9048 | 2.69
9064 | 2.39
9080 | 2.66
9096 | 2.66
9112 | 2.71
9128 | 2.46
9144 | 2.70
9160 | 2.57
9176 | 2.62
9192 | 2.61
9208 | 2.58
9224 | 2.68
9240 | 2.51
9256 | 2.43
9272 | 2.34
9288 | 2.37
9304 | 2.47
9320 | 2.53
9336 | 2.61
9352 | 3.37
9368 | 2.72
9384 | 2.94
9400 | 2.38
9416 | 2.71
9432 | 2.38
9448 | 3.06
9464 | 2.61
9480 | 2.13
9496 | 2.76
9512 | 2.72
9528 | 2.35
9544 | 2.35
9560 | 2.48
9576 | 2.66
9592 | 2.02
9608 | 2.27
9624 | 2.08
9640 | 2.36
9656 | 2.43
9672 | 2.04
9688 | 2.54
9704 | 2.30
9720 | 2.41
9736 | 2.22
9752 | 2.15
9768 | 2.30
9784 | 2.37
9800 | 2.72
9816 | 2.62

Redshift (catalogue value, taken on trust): 0.213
